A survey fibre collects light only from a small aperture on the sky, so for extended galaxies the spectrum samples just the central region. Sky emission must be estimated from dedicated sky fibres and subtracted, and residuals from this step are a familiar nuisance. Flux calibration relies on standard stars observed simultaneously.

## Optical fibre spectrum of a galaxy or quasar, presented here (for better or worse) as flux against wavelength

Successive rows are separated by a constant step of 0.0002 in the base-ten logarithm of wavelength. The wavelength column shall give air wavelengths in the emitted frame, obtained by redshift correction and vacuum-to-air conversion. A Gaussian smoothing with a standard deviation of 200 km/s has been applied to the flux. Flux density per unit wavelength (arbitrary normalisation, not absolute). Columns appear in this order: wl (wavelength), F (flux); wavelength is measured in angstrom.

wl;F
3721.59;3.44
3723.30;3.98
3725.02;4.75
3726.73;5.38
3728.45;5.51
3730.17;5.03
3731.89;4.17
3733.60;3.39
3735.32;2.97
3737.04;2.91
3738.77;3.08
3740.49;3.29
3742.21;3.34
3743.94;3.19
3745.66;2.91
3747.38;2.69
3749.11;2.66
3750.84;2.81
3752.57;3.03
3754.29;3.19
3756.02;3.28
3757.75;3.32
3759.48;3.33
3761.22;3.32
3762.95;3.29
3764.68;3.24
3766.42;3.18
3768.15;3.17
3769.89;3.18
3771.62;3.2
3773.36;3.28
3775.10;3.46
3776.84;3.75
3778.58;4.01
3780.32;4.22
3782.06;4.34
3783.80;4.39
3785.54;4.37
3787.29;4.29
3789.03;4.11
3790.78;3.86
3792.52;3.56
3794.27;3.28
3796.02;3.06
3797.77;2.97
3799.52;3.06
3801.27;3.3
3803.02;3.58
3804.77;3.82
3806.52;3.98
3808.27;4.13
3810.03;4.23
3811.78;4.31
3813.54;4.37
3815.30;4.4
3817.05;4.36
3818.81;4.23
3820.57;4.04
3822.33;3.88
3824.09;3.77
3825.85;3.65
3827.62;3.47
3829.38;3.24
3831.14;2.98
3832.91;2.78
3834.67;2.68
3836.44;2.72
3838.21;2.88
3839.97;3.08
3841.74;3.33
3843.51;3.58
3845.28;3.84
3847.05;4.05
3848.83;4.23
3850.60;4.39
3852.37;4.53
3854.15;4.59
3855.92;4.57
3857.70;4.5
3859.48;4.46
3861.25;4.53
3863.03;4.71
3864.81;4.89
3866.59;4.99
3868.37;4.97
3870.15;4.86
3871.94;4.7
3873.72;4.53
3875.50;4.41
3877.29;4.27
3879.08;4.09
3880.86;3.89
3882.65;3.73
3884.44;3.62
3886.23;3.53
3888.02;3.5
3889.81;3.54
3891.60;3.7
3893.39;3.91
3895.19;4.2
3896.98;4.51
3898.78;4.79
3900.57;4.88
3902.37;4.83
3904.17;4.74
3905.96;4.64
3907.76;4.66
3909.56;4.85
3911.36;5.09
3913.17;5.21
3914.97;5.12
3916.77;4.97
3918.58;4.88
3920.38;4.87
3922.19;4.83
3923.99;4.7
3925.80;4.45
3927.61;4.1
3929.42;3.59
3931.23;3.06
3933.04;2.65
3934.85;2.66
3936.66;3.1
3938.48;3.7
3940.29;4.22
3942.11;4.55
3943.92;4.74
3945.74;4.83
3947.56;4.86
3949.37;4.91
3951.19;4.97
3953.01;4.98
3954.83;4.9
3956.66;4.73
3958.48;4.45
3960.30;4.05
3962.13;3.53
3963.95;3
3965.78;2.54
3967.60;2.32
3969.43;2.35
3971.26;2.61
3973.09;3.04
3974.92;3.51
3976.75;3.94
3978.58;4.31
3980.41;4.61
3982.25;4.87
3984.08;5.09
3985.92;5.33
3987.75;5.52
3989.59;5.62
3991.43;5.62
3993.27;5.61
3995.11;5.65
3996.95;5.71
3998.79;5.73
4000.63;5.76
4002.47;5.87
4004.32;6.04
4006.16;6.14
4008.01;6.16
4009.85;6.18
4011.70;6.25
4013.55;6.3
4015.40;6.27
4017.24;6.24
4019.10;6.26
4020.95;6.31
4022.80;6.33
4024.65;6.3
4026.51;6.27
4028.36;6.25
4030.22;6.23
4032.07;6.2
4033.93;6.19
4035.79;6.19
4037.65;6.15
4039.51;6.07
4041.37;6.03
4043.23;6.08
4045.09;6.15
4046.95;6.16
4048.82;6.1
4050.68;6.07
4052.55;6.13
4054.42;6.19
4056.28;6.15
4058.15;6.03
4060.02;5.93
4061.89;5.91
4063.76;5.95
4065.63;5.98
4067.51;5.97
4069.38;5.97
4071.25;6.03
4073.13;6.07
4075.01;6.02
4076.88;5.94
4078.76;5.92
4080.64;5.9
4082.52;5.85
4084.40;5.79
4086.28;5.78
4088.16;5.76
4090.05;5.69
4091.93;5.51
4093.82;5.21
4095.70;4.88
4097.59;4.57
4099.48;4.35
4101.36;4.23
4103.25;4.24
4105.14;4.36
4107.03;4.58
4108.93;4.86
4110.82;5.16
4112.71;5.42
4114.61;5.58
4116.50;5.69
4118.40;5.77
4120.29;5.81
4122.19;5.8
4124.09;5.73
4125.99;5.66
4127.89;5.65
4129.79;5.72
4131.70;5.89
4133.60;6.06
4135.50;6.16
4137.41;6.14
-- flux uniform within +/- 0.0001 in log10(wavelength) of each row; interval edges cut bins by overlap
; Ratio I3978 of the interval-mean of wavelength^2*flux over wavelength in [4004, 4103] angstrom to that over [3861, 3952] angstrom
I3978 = 1.46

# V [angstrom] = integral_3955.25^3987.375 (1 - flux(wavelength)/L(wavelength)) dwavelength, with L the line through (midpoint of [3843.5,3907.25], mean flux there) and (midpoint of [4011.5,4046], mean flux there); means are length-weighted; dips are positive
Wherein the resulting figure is 9.8 angstrom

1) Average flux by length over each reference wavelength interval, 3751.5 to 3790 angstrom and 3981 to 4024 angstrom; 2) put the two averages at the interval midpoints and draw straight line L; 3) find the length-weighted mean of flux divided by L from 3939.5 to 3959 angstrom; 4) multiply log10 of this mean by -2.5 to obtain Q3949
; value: 0.13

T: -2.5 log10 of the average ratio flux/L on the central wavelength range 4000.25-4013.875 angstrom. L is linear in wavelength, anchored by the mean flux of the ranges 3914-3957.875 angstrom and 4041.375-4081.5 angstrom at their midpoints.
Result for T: -0.15 mag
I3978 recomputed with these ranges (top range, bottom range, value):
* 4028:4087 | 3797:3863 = 1.78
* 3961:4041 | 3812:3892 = 1.43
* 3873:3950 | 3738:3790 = 1.34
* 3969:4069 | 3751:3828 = 1.74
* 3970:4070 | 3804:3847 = 1.73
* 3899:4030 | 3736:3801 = 1.57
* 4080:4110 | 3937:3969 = 1.32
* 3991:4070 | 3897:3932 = 1.39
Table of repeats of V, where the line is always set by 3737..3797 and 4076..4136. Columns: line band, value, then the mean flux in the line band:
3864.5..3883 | -2.0 angstrom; 4.49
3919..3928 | -0.6 angstrom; 4.64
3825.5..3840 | 3.0 angstrom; 3.03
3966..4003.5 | 0.8 angstrom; 4.62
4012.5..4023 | -3.0 angstrom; 6.28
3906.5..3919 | -2.0 angstrom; 4.96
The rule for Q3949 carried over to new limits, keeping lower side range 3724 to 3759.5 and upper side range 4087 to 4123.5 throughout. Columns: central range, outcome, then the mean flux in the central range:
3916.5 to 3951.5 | 0.045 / 4.21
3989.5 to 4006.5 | -0.230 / 5.77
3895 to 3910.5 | -0.110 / 4.7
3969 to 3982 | 0.261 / 3.59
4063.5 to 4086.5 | -0.186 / 5.94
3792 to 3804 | 0.165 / 3.25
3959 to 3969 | 0.406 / 3.11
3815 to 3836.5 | 0.100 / 3.56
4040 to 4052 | -0.242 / 6.1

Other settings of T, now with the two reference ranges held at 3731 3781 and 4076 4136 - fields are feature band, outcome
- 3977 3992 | -0.086 mag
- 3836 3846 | 0.167 mag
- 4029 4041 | -0.232 mag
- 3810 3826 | -0.138 mag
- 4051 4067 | -0.176 mag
